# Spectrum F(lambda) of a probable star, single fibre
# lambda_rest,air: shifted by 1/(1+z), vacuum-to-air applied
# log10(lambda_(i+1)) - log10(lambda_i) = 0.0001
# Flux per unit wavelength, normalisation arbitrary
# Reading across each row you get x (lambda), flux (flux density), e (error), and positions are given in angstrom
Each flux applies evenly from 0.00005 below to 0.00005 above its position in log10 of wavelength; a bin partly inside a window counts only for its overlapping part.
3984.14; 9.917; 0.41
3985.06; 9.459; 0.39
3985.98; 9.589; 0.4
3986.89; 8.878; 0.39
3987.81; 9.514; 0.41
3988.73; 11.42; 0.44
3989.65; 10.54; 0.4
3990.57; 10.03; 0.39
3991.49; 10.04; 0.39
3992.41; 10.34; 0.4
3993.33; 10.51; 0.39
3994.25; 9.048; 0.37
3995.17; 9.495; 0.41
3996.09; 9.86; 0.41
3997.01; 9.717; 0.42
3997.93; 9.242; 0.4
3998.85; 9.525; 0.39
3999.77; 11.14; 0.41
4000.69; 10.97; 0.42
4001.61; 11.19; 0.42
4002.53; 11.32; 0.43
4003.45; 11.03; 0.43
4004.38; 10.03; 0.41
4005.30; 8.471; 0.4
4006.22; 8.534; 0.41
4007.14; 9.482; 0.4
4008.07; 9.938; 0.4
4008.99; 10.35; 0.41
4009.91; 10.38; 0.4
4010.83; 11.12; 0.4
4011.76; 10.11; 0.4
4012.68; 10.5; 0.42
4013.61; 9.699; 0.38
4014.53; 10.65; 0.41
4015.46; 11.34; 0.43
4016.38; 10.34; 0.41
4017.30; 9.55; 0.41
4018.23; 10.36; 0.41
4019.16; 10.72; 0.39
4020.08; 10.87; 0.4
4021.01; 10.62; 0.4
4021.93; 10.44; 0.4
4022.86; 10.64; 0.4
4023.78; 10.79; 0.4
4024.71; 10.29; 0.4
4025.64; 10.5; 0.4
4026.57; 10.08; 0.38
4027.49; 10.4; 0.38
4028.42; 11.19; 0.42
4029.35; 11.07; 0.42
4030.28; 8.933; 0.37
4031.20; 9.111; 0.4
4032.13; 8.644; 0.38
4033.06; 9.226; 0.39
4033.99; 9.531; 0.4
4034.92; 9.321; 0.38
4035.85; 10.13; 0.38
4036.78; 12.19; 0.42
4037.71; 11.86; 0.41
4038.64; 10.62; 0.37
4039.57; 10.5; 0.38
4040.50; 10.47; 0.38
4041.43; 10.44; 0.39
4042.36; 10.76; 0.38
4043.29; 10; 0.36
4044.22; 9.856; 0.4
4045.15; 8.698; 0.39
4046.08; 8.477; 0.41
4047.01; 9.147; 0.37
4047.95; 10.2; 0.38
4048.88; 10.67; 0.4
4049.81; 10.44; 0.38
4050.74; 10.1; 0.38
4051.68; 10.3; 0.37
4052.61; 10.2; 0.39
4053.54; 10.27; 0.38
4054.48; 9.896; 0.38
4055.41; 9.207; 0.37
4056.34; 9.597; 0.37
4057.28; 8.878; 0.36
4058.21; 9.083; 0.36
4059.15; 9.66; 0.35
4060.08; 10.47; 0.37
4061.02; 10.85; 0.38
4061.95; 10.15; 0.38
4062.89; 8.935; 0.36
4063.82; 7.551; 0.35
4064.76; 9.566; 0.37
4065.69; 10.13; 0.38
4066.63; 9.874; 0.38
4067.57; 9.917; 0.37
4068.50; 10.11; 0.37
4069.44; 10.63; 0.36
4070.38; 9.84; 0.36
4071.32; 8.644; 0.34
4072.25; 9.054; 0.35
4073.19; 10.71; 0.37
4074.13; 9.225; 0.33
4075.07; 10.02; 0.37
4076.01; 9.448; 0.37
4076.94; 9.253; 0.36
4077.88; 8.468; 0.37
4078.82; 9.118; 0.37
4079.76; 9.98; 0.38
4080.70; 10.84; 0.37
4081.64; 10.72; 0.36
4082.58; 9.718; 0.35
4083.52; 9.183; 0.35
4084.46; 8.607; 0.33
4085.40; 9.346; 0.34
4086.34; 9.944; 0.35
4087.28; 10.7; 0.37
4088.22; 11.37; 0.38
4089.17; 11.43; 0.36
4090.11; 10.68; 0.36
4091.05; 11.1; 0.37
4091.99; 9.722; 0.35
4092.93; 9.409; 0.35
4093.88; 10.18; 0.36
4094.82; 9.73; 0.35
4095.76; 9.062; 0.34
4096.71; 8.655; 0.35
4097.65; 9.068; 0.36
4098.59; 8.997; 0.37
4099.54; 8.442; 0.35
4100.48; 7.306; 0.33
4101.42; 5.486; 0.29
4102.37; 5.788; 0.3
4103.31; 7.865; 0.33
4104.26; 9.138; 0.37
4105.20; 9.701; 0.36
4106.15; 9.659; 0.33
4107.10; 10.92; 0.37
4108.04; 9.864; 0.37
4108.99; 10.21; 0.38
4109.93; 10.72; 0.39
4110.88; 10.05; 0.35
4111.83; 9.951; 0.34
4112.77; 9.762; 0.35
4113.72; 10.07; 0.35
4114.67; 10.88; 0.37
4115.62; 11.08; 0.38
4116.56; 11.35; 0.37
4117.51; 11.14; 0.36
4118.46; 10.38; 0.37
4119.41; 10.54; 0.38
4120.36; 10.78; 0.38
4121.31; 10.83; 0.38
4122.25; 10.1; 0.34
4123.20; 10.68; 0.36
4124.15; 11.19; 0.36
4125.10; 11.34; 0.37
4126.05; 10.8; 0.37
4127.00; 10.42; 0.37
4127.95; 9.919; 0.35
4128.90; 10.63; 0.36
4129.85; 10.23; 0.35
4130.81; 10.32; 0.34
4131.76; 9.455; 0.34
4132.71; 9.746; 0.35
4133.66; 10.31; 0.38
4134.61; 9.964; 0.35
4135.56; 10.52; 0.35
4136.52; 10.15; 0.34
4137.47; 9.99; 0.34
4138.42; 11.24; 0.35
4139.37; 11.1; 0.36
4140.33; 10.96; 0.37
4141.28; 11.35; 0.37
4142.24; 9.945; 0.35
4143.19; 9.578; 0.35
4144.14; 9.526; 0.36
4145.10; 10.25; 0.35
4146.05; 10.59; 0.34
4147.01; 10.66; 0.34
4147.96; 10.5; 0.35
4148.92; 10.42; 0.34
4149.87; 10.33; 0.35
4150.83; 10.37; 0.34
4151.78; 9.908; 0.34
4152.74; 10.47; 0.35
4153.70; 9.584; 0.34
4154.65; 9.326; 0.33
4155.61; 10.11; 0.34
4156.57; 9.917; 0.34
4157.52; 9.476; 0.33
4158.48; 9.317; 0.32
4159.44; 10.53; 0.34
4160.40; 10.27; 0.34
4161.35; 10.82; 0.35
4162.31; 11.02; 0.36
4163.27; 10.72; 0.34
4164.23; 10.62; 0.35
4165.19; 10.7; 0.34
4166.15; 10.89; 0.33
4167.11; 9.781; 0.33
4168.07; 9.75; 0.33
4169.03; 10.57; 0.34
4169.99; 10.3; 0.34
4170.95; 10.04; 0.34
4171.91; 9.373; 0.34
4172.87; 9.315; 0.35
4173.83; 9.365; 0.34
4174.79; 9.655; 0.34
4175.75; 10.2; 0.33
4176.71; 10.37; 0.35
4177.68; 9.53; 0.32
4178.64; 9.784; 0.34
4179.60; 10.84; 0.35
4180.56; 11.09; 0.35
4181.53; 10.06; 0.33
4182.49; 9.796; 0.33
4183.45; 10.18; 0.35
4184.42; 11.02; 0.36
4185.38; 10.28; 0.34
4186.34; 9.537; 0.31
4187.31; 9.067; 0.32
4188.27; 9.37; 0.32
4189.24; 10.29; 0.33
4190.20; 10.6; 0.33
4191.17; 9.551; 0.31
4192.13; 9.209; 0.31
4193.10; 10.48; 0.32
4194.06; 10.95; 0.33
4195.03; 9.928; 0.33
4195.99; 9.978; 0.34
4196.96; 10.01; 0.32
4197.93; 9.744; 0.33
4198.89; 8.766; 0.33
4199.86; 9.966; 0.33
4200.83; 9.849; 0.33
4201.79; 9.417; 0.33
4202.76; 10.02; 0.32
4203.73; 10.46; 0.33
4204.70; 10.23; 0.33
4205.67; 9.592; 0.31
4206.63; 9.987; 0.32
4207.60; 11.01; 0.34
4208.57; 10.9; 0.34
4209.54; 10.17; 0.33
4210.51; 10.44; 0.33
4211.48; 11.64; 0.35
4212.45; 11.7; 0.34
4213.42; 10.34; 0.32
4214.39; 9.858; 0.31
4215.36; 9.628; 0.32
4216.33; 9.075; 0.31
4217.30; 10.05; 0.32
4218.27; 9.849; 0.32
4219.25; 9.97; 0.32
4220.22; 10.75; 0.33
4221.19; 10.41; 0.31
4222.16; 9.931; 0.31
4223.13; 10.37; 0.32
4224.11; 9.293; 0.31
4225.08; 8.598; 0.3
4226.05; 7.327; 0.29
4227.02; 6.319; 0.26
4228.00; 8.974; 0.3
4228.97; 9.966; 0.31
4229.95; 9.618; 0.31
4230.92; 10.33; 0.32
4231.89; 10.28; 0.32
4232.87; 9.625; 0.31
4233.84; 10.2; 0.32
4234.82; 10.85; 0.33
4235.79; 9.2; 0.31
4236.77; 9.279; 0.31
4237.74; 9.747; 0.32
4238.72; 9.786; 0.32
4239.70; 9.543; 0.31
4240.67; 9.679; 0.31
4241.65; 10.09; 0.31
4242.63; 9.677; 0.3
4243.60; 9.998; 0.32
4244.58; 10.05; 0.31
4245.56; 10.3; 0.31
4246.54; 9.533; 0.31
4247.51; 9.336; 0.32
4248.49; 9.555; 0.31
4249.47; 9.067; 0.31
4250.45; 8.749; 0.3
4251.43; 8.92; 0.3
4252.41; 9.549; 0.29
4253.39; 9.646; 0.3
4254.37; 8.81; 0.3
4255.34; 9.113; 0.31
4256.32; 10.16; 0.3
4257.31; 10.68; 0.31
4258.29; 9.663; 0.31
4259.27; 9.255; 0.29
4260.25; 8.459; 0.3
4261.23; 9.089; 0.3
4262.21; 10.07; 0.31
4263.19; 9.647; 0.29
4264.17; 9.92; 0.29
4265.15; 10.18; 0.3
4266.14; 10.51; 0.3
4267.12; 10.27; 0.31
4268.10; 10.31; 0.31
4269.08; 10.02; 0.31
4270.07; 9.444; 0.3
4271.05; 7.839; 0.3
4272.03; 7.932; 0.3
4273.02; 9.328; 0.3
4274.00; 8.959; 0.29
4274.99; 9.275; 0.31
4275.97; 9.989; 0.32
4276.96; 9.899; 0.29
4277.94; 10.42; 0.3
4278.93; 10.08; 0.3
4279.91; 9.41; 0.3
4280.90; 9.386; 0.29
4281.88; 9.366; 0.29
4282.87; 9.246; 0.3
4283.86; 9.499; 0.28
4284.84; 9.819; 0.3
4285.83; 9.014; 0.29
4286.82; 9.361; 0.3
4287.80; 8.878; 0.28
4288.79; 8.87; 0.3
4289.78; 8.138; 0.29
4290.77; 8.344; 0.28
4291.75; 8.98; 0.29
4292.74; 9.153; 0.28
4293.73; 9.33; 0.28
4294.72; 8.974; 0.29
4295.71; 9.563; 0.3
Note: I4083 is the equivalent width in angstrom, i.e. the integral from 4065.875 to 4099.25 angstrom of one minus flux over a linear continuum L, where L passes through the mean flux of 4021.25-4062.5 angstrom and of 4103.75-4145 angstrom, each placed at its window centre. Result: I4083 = 1.4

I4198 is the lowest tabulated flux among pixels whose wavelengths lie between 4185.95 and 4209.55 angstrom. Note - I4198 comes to 8.766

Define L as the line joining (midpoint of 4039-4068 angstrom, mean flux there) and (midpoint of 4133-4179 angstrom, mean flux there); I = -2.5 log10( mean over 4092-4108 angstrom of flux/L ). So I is 0.14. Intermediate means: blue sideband 9.82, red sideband 10.2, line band 8.77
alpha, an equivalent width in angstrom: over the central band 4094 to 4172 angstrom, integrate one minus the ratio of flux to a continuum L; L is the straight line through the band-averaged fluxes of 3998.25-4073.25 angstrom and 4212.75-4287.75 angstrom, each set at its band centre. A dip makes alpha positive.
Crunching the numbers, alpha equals -1.6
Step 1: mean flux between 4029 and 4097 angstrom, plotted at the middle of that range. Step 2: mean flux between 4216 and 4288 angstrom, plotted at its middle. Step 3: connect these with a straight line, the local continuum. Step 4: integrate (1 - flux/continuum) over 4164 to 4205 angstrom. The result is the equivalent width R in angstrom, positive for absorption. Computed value -1.5 angstrom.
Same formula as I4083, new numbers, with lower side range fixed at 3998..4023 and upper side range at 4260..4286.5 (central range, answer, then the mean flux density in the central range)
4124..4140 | -0.73 angstrom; 10.4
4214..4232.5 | 0.36 angstrom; 9.5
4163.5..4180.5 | -0.44 angstrom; 10.1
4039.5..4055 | 0.31 angstrom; 10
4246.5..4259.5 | 0.23 angstrom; 9.43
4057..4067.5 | 0.61 angstrom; 9.58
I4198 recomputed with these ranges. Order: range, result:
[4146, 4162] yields 9.317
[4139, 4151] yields 9.526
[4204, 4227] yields 7.327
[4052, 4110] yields 5.486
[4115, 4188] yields 9.067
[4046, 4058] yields 8.477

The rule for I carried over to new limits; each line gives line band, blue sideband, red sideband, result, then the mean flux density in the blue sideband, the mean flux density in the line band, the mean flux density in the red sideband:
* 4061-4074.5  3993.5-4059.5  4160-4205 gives 0.05 mag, 10.1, 9.65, 10.1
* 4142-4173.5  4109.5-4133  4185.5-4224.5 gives 0.02 mag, 10.5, 10.2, 10.1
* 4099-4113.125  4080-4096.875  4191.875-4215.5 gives 0.12 mag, 10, 8.99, 10.2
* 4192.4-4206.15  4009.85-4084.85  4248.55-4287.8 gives -0.03 mag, 9.99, 9.94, 9.49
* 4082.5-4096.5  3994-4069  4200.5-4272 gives 0.00 mag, 10.1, 9.99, 9.74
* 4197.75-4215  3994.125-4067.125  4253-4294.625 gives -0.07 mag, 10.1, 10.2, 9.42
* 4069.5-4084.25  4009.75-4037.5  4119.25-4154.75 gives 0.08 mag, 10.3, 9.63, 10.4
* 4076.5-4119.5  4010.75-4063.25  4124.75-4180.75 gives 0.06 mag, 10.1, 9.68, 10.2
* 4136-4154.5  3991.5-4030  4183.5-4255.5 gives -0.04 mag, 10.3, 10.3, 9.81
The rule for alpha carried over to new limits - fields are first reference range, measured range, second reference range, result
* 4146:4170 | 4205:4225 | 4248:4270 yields -0.6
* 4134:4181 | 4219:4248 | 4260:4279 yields 0.5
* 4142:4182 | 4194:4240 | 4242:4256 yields -0.7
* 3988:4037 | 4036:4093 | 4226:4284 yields 0.6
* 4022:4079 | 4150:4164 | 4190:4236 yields -0.3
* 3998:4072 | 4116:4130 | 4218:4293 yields -1.2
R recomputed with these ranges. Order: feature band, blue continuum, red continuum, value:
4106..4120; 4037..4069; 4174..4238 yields -0.7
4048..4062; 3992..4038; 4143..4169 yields 0.3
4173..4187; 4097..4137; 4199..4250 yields -0.3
